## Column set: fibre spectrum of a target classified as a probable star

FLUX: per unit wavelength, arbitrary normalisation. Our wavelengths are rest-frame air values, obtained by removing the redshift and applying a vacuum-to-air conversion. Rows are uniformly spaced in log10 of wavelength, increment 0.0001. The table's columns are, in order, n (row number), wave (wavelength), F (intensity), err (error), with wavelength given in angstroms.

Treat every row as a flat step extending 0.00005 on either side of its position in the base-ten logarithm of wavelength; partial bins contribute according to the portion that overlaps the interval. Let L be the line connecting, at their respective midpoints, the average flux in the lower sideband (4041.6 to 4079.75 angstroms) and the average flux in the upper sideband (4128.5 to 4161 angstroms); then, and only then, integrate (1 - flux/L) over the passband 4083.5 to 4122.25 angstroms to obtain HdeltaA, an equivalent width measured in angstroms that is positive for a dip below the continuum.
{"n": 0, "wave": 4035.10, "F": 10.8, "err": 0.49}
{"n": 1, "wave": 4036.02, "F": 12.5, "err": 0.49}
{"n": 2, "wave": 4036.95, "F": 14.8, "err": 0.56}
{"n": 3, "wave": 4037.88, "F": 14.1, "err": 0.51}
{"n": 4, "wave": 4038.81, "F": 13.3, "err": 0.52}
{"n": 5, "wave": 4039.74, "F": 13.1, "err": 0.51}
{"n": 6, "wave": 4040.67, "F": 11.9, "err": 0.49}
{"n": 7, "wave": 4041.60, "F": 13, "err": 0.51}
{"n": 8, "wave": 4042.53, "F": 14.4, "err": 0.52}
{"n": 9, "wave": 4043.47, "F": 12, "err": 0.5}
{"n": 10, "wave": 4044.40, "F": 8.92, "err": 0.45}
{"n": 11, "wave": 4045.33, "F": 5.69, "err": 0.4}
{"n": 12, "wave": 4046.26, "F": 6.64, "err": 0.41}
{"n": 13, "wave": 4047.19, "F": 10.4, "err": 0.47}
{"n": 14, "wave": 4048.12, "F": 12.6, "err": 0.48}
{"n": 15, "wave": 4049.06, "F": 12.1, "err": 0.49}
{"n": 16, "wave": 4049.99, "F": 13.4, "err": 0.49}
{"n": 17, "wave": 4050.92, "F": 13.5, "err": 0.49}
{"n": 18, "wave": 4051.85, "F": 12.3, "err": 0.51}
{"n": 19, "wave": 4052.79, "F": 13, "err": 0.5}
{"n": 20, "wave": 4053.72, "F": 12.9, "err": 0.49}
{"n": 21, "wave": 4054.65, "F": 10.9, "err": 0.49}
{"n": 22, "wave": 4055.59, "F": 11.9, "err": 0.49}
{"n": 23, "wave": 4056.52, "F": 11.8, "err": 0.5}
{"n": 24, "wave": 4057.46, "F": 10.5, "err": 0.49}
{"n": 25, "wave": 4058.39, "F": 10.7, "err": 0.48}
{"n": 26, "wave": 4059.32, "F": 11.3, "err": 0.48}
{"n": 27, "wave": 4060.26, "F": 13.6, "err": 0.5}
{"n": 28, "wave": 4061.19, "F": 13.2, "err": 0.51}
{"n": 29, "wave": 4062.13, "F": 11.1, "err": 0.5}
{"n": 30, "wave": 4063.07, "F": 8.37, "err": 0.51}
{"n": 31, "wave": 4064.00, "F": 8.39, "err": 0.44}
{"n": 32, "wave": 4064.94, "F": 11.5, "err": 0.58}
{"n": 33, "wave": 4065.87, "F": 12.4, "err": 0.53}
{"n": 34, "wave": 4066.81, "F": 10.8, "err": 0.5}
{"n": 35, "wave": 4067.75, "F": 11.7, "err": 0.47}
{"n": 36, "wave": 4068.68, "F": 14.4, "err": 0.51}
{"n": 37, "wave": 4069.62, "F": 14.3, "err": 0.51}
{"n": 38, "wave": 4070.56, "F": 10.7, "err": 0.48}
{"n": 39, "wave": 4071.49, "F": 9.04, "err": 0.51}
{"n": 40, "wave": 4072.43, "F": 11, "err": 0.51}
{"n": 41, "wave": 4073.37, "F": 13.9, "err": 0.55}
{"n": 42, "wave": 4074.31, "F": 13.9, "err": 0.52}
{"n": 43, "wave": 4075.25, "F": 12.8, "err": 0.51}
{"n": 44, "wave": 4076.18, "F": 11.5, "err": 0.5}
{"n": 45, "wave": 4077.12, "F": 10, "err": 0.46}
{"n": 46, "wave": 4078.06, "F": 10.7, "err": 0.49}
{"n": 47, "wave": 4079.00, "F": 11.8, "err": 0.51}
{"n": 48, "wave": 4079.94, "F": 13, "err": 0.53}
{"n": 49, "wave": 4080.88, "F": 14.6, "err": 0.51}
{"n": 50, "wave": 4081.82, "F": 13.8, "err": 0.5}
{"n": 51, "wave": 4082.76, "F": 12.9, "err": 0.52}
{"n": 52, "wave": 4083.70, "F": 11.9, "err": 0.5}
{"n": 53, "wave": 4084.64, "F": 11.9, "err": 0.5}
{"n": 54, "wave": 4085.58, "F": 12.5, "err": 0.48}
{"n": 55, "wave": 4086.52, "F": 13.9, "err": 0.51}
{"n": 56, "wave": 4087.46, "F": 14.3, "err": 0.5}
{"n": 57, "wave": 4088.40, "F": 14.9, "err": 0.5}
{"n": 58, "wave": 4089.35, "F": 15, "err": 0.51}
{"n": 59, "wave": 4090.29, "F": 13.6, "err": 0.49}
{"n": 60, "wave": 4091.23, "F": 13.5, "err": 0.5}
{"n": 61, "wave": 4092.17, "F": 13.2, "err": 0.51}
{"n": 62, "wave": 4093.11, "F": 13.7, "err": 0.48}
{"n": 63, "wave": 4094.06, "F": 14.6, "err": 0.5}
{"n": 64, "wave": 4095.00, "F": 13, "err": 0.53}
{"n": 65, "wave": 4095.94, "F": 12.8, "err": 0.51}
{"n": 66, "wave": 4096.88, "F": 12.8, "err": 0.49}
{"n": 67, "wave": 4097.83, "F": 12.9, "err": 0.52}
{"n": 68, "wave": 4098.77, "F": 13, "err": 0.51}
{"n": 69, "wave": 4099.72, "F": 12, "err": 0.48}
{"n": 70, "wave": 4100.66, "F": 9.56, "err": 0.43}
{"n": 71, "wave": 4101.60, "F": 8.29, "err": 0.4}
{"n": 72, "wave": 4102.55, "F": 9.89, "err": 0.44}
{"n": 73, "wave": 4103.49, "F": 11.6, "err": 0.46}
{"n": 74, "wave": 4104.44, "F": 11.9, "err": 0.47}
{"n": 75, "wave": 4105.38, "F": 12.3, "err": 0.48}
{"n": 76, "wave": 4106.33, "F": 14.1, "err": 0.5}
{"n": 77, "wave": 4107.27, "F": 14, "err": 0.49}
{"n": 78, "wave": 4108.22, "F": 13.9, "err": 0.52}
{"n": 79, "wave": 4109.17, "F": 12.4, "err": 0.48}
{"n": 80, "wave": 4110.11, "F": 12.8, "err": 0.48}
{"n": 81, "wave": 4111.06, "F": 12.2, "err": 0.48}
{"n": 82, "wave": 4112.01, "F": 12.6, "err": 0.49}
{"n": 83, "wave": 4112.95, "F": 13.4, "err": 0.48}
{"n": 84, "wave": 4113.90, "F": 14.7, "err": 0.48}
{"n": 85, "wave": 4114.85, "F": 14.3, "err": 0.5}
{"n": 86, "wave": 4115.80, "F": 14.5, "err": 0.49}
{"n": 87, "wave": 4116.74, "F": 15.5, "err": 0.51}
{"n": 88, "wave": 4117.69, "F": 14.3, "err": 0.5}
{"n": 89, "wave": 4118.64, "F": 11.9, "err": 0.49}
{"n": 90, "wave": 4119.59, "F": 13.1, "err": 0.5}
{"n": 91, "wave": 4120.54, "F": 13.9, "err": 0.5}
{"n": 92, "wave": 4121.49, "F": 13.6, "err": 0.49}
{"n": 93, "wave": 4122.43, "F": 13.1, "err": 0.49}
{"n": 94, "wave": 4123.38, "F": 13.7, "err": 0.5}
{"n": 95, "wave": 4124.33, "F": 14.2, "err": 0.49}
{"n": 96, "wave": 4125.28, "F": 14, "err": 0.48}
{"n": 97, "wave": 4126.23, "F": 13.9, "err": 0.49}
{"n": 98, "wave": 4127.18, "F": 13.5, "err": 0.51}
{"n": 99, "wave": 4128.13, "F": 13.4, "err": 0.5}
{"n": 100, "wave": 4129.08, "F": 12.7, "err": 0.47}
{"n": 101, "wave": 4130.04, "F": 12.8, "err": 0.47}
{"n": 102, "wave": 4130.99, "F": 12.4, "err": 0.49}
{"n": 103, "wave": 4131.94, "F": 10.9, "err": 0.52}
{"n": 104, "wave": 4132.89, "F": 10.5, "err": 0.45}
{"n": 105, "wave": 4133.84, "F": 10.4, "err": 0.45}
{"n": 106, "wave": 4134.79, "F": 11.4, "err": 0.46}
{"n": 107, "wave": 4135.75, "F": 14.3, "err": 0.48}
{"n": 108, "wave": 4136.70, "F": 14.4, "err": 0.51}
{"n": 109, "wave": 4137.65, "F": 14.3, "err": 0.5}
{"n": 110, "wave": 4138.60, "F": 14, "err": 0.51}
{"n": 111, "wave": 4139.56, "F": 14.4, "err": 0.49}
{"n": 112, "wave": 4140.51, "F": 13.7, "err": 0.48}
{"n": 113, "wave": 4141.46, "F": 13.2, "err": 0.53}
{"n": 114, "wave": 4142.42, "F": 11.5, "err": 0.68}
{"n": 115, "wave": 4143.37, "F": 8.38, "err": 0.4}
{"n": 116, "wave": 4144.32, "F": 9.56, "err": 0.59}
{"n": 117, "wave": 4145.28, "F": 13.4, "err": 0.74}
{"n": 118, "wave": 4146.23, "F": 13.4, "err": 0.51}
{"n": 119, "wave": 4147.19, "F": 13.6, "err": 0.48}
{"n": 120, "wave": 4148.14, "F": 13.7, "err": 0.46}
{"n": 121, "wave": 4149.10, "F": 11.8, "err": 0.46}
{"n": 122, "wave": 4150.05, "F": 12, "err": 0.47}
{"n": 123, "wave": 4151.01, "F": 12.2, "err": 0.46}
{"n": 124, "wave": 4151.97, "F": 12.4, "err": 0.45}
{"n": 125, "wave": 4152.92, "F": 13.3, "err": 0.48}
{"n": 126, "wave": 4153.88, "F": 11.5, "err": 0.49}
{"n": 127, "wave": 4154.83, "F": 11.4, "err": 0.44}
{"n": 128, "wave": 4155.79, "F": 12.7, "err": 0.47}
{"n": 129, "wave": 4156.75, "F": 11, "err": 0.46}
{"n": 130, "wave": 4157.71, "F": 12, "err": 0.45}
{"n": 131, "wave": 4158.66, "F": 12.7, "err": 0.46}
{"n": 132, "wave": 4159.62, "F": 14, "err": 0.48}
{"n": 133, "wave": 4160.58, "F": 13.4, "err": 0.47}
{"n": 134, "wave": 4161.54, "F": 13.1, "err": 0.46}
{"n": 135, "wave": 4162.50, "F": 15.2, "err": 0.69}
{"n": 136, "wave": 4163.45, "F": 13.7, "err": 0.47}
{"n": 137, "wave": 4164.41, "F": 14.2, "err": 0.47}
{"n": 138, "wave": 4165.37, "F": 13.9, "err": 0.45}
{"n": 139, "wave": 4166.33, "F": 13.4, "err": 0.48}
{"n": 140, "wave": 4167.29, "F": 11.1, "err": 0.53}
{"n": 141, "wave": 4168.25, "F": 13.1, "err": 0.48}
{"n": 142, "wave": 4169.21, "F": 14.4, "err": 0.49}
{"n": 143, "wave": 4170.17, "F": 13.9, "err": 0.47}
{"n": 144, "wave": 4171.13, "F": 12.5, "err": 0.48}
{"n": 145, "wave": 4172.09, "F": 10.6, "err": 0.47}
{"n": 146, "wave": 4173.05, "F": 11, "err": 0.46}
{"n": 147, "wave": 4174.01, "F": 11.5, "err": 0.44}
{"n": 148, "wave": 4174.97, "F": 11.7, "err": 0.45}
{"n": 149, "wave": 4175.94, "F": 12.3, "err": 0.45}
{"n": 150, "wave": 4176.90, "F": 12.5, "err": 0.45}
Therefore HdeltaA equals -3.4 angstroms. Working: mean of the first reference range 11.5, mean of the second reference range 12.5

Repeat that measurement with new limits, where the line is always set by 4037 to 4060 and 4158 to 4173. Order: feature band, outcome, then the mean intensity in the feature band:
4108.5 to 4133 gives -1.2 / 13.3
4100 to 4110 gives 0.5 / 11.8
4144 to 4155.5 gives 0.5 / 12.4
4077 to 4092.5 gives -1.1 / 13.1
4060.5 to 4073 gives 0.6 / 11.4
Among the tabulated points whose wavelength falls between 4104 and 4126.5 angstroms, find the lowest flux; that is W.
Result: 11.9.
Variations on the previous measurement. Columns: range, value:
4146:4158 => 11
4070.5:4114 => 8.29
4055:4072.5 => 8.37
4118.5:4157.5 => 8.38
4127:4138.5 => 10.4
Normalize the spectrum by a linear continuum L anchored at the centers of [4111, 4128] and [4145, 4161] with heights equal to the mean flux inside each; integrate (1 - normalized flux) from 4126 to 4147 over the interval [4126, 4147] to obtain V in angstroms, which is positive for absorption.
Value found 0.9 angstroms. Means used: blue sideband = 13.7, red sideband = 12.6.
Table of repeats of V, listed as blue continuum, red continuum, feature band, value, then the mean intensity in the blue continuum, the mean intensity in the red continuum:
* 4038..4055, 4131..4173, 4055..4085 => 0.2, 11.7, 12.6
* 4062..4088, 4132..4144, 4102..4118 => -1.2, 12.1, 12.5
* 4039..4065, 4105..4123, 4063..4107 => 0.6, 11.4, 13.5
